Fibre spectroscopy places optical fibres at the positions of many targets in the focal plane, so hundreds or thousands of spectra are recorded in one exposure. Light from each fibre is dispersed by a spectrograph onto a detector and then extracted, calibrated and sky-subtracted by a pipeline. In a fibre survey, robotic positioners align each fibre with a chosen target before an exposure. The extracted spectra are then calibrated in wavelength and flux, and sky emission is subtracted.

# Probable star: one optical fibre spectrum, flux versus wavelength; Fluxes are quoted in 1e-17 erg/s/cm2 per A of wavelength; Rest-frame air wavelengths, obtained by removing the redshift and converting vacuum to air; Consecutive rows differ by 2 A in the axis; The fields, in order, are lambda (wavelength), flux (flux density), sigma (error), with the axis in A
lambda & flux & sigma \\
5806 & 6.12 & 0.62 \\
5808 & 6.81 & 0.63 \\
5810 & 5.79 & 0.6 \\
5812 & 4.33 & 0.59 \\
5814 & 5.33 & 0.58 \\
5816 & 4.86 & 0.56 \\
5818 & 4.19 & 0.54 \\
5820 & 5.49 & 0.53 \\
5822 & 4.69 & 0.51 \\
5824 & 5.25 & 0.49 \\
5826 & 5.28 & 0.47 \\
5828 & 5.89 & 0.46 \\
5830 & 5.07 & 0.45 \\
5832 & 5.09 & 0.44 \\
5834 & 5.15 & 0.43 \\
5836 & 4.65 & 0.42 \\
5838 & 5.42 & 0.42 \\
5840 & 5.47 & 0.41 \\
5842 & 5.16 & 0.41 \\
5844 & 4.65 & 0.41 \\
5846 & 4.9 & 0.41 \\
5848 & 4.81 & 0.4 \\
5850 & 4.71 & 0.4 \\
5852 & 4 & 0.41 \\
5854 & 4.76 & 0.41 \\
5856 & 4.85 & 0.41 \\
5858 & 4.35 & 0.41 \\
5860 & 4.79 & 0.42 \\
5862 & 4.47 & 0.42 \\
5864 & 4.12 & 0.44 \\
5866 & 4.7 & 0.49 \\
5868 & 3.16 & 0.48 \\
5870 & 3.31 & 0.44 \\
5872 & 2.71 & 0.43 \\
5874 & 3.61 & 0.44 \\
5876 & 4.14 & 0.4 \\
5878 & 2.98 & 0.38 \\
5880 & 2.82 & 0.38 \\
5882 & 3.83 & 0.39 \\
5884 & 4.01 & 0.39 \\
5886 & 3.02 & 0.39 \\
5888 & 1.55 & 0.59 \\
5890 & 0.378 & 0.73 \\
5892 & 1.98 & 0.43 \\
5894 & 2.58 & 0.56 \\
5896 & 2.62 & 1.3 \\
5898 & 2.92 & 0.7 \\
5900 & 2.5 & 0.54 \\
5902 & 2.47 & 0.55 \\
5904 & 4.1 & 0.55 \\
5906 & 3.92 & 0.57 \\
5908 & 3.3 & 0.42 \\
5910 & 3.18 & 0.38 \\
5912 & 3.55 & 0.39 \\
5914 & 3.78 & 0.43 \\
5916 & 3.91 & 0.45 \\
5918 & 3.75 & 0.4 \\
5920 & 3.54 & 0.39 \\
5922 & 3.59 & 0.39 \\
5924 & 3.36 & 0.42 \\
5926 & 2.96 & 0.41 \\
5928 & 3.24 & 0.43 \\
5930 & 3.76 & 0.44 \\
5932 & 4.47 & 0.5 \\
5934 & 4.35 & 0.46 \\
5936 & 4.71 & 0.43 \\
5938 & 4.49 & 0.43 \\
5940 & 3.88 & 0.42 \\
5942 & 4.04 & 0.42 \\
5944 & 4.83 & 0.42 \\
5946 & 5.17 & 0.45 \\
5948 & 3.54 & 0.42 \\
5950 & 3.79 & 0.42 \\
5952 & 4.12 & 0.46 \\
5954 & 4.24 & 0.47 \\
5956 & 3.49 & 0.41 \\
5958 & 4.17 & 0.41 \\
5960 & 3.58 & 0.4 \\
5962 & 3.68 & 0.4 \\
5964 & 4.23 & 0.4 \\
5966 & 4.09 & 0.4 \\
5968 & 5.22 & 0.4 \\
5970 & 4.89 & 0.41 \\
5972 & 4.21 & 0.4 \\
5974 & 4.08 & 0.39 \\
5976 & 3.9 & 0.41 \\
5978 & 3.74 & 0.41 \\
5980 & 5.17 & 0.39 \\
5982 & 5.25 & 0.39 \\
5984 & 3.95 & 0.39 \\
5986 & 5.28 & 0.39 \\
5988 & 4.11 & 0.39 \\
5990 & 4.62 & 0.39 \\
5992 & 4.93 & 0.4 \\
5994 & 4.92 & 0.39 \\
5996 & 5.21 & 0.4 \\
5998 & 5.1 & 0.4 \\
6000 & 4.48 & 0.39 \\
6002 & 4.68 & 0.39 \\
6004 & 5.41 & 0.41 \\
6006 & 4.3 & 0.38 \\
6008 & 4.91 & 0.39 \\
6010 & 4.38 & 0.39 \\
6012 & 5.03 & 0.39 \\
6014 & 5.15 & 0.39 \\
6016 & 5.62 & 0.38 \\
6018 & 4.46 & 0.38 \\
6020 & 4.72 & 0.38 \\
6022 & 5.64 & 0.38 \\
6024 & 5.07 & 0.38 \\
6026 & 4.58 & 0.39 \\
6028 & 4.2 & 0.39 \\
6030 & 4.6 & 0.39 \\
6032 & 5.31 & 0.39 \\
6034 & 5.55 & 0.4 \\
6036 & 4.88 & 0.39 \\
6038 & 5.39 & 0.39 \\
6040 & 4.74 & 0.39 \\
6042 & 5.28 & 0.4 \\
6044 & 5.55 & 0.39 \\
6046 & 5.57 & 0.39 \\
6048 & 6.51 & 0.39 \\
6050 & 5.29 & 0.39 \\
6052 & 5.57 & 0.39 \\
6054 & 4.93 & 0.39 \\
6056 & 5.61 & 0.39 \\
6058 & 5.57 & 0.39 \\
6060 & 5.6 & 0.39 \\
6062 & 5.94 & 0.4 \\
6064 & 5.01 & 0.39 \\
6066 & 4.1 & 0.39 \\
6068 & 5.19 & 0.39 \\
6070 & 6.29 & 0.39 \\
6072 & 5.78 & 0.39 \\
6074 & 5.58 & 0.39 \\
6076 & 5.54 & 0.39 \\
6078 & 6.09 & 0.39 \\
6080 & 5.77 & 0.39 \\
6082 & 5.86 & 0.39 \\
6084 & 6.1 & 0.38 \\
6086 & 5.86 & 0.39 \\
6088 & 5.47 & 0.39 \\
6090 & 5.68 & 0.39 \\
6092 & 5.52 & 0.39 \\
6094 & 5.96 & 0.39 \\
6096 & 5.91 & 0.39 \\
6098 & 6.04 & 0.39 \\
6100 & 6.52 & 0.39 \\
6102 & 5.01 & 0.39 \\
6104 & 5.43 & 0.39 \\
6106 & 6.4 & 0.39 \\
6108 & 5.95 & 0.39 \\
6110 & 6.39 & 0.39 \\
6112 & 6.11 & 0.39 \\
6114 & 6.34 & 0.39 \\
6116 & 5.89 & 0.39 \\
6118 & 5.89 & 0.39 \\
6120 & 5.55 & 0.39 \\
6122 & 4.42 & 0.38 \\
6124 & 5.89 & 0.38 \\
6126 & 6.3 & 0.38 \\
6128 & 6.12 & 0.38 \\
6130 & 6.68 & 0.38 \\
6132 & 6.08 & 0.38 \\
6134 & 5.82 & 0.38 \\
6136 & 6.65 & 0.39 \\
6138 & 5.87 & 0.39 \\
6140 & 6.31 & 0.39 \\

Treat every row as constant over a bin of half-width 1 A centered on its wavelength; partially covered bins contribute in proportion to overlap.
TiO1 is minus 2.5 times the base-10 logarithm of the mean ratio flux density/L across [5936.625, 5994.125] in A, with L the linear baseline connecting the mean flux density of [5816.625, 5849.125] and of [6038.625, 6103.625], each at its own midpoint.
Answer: 0.23 mag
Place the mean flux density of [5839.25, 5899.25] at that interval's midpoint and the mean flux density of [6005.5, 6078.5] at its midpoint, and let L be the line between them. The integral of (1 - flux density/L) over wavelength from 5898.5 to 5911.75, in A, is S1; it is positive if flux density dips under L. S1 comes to 2.5 A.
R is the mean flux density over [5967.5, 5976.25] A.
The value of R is 4.46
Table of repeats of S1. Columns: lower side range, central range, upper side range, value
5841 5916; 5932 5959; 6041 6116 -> 0.44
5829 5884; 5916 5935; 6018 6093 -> 4.16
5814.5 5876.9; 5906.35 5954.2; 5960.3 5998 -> 7.06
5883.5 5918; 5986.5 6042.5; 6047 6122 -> -3.03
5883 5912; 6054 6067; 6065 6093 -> 0.14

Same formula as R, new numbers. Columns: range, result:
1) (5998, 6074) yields 5.16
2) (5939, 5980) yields 4.17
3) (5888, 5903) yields 2.16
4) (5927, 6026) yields 4.5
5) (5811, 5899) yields 4.14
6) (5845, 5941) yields 3.6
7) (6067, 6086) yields 5.8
